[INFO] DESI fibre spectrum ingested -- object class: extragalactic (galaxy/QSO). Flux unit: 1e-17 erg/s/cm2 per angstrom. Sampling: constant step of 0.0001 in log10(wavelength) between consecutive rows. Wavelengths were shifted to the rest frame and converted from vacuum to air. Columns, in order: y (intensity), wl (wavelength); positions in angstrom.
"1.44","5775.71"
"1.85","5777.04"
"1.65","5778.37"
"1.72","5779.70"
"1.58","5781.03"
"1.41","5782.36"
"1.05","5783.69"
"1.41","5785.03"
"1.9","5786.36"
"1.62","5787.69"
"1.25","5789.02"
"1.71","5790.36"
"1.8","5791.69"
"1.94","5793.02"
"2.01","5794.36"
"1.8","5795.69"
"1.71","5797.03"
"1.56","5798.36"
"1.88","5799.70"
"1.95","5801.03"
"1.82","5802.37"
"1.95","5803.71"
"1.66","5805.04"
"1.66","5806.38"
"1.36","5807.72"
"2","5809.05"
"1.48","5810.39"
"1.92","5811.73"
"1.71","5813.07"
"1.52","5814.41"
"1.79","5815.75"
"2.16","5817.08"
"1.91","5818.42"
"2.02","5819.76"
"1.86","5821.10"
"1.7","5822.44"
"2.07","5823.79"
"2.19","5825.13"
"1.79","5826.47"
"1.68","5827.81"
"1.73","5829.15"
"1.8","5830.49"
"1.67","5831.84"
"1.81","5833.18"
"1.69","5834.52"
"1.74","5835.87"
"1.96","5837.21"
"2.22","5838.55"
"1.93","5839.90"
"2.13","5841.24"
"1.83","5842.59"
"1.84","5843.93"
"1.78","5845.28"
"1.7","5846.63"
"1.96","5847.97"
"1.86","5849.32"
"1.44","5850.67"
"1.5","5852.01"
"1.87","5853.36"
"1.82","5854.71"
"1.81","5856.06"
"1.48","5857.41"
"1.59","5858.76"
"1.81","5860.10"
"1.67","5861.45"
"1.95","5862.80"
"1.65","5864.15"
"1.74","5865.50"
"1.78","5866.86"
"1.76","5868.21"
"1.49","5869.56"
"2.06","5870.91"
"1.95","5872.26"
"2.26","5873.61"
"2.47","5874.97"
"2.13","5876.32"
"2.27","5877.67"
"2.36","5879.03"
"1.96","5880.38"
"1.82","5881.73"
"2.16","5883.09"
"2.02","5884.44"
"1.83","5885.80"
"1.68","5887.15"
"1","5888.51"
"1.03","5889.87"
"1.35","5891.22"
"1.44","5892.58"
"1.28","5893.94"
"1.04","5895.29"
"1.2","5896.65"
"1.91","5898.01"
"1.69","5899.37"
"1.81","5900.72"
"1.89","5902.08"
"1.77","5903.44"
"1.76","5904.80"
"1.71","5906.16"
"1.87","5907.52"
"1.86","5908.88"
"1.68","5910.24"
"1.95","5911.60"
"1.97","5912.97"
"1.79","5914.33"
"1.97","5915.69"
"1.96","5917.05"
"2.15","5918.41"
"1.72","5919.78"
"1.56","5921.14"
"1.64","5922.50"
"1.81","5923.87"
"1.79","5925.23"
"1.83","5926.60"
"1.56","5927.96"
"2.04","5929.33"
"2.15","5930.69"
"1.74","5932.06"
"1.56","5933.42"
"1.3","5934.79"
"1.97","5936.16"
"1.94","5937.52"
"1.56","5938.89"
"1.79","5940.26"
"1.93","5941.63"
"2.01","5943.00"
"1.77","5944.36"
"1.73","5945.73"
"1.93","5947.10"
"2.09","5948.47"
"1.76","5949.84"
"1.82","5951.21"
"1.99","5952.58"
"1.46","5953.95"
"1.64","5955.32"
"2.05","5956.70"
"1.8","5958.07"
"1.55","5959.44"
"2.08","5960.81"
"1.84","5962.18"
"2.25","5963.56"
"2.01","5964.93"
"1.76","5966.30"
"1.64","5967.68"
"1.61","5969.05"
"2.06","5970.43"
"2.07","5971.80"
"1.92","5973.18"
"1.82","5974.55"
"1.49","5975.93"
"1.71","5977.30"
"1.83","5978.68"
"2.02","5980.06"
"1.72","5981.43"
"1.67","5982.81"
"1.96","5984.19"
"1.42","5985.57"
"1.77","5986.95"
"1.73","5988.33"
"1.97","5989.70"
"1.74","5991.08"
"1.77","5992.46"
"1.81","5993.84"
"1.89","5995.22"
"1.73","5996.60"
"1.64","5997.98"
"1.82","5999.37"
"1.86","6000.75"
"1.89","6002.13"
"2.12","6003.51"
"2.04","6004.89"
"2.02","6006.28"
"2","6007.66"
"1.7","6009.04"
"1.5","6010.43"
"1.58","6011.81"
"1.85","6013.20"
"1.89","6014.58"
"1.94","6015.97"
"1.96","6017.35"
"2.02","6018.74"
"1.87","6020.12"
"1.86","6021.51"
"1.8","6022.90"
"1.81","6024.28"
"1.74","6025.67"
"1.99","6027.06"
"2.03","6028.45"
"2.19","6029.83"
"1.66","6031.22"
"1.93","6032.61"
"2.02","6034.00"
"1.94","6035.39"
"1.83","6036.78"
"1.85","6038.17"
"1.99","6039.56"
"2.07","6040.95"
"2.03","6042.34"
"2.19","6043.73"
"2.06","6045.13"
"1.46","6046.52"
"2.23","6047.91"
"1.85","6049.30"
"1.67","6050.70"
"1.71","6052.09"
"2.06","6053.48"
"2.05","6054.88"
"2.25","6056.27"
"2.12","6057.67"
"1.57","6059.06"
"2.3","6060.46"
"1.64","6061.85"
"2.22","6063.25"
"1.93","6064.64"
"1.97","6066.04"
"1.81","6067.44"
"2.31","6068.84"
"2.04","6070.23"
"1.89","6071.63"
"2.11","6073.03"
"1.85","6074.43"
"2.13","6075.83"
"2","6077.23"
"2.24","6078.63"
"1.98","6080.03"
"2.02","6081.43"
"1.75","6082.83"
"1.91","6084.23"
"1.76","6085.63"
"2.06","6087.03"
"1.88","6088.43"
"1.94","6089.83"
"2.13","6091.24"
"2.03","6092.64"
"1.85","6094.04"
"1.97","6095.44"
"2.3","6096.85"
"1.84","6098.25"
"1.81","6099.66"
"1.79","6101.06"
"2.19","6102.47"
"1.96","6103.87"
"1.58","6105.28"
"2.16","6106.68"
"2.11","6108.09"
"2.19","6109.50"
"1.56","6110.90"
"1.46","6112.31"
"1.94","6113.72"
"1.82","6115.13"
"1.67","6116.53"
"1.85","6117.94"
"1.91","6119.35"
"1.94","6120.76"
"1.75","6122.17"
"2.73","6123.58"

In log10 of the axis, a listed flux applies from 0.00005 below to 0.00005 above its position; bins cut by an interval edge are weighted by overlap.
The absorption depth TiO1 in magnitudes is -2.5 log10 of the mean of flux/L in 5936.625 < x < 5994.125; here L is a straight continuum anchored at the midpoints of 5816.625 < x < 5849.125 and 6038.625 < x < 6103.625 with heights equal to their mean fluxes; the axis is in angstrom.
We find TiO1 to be 0.065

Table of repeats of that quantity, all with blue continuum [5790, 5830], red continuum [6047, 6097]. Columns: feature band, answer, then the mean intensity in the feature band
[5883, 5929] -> 0.11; 1.69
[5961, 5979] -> 0.04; 1.85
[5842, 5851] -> 0.03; 1.78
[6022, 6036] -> 0.02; 1.91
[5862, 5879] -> -0.07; 1.97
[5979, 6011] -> 0.07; 1.82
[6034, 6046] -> -0.02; 1.99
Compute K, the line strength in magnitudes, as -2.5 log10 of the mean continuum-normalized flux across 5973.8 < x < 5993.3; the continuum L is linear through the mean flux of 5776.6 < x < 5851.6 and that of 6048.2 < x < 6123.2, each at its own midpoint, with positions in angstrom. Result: 0.071 mag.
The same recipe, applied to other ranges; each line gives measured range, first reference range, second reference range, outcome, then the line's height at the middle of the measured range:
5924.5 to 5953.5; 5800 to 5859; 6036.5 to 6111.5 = 0.03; 1.88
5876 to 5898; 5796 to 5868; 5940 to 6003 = 0.09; 1.81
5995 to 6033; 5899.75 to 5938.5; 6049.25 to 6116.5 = 0.01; 1.89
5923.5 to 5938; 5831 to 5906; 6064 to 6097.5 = 0.03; 1.84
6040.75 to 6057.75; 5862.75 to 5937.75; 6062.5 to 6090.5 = -0.01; 1.96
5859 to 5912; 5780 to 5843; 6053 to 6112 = 0.04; 1.83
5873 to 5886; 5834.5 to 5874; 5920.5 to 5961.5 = -0.18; 1.8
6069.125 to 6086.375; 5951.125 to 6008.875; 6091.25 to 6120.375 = -0.05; 1.89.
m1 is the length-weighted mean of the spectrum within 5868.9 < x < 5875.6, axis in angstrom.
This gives 2.04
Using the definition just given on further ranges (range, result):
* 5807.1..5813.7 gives 1.7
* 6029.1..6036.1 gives 1.95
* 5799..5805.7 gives 1.85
